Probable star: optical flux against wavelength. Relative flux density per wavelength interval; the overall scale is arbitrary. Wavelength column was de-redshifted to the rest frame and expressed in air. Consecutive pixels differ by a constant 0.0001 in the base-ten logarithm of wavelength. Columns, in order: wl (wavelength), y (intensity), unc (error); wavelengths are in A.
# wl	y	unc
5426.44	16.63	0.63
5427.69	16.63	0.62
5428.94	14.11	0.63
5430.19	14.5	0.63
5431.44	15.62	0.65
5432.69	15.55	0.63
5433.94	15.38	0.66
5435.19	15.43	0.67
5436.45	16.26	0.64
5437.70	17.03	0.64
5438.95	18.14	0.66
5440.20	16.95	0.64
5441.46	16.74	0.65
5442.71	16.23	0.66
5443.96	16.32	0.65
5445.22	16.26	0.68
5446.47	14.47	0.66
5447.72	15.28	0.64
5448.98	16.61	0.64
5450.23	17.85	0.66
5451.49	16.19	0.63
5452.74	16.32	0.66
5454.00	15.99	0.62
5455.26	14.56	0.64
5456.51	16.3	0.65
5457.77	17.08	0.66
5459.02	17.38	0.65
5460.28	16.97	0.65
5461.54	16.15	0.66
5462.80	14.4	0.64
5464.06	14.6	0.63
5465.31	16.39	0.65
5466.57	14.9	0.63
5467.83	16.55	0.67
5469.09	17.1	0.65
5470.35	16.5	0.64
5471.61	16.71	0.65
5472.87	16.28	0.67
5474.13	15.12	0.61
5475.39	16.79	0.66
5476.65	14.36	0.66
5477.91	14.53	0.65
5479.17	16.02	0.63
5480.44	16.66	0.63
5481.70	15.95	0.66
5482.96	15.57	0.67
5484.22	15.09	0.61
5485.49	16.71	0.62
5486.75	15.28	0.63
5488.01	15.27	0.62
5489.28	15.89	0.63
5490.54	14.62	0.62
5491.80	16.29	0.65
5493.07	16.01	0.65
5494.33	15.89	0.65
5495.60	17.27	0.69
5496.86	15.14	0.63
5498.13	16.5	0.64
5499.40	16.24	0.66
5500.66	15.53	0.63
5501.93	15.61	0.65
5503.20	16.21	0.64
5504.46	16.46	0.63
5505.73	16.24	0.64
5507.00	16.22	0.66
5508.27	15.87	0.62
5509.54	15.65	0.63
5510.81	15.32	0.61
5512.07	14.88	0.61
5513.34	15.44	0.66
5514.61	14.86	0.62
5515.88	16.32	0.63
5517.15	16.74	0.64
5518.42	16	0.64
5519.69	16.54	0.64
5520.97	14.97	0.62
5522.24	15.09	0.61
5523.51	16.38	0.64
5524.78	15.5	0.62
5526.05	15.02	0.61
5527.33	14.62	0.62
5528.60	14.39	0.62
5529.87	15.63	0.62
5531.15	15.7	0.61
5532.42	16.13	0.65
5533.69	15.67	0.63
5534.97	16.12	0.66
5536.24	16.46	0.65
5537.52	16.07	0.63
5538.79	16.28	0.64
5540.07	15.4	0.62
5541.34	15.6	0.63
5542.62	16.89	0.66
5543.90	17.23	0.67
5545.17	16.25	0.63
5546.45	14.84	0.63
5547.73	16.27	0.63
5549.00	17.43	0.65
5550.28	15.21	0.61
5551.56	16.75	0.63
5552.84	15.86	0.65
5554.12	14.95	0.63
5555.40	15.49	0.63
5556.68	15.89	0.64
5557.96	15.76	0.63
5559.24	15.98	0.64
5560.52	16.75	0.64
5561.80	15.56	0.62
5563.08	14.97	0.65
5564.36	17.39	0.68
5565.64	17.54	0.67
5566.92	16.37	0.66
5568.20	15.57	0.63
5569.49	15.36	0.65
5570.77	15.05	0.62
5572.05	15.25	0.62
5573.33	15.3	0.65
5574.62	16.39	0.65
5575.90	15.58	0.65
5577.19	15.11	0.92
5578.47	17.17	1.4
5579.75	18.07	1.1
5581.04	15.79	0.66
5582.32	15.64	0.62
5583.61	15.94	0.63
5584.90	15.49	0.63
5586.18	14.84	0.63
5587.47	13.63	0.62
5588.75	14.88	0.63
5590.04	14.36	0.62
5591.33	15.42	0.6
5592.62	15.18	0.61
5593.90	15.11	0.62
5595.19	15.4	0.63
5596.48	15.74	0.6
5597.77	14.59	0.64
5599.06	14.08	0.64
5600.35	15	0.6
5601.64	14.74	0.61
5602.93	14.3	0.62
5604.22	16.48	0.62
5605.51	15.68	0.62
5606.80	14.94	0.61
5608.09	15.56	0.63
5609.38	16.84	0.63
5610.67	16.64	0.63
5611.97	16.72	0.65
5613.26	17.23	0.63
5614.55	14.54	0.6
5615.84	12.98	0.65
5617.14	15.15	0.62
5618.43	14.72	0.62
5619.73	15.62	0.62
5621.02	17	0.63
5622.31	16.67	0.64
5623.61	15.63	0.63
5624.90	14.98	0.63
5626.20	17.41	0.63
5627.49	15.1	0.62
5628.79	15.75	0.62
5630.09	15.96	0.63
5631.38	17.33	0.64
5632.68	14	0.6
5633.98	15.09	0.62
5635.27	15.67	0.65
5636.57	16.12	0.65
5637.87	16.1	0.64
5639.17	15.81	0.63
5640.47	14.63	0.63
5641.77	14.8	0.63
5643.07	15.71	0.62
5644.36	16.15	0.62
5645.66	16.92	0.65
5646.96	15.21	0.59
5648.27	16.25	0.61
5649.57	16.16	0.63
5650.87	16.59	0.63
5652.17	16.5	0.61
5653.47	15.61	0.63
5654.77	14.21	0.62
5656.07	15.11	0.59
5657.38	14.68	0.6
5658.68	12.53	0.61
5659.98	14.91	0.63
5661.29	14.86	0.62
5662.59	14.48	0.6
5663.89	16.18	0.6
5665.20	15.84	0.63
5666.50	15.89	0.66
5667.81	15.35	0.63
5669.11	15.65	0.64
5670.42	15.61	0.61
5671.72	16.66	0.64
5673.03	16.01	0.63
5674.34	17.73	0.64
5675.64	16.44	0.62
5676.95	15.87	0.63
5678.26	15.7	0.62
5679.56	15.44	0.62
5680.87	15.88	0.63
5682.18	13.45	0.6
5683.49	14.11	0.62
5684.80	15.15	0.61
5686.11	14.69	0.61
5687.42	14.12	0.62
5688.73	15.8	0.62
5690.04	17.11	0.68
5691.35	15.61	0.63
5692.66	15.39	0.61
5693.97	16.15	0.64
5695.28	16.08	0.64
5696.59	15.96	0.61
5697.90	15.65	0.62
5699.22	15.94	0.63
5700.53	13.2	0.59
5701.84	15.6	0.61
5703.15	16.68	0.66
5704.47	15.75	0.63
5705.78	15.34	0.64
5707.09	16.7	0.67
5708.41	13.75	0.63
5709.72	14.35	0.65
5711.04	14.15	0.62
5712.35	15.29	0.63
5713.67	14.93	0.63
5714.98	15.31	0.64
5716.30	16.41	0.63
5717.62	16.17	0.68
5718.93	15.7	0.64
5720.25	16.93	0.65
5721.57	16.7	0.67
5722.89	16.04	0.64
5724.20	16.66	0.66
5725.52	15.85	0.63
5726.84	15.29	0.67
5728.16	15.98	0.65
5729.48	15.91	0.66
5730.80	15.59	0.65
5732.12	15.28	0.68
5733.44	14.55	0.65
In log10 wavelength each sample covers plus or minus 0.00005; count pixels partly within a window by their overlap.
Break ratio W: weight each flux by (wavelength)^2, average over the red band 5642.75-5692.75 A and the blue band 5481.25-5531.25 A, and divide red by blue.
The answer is 1.0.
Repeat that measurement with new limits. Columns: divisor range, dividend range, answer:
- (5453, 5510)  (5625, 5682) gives 1.04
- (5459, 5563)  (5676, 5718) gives 1.04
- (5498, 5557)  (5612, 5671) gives 1.02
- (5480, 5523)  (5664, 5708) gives 1.06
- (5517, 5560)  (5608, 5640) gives 1.03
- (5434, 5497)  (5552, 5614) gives 1.02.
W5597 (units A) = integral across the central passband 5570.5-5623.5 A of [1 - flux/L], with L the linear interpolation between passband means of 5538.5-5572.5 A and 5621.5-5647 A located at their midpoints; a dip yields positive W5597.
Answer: 1.3 A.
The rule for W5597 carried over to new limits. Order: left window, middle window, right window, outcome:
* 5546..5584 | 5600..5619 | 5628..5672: 0.4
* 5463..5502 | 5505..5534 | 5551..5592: 0.3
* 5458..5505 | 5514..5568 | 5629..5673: -0.5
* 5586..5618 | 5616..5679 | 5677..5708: -1.3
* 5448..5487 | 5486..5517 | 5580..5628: 0.1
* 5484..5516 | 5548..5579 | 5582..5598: -1.3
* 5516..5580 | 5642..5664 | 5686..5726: 0.5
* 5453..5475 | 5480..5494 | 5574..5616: 0.2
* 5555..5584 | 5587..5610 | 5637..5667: 1.0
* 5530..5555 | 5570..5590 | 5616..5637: 0.4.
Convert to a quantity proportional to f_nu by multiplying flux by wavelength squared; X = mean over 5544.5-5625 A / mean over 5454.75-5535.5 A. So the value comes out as 1.0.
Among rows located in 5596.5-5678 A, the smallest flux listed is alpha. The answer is 12.53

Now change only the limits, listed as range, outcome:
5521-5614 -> 13.63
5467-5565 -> 14.36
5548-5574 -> 14.95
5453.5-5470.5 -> 14.4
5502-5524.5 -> 14.86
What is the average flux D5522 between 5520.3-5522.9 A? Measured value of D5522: 15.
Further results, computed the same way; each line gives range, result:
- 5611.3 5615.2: 16.2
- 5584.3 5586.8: 15.2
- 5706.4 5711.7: 14.8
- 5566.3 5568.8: 16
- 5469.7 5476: 16.3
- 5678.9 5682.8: 15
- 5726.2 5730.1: 15.7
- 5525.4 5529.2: 14.7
